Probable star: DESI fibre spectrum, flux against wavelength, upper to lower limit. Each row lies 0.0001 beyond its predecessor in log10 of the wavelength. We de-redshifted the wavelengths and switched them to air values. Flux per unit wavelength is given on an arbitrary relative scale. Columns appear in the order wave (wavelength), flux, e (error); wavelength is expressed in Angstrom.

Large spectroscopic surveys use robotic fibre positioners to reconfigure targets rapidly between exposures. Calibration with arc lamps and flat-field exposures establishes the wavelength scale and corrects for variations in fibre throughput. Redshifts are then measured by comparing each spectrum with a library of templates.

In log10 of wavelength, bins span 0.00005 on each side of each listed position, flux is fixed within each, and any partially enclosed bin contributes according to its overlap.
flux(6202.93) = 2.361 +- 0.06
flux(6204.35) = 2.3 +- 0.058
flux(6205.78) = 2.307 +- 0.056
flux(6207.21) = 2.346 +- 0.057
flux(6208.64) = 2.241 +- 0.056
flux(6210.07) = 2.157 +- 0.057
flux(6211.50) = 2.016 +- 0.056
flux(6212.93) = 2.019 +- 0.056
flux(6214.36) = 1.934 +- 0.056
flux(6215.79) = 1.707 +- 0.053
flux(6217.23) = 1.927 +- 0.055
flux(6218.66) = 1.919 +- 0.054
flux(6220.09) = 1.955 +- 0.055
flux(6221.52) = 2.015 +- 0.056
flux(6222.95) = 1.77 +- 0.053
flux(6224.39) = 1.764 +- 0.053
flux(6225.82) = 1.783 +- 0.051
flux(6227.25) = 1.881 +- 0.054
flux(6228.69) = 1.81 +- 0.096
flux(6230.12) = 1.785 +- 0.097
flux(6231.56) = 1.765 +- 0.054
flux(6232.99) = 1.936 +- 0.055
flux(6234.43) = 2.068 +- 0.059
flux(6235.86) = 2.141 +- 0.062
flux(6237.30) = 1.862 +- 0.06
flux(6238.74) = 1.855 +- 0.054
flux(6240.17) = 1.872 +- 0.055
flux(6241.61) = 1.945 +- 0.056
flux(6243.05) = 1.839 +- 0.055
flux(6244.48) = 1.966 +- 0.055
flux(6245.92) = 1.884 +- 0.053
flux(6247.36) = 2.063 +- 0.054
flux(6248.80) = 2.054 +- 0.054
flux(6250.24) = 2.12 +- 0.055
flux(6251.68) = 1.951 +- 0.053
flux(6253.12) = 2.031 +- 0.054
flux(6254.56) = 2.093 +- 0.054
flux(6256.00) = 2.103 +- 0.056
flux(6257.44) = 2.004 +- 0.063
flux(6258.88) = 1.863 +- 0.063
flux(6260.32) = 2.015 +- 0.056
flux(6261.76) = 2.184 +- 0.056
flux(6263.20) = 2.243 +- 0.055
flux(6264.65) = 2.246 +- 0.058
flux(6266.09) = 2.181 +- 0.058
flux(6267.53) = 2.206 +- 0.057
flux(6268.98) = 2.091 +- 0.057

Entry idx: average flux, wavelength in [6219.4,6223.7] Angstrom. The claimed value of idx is 1.91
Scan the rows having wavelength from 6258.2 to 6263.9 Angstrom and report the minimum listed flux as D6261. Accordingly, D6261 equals 1.863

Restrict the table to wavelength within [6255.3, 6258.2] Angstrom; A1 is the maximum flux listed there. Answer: 2.103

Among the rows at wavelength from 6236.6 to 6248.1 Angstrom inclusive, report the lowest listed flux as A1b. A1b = 1.839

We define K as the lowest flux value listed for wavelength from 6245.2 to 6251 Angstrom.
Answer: 1.884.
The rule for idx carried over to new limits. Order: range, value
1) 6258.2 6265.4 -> 2.11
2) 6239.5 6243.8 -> 1.89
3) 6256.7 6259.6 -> 1.94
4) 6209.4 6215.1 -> 2.03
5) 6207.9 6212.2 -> 2.14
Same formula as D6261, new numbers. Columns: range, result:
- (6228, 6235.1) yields 1.765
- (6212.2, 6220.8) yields 1.707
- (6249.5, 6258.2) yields 1.951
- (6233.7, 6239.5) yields 1.855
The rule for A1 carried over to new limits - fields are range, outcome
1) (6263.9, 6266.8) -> 2.246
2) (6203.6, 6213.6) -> 2.346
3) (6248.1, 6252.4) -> 2.12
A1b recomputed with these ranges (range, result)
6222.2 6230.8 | 1.764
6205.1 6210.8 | 2.157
